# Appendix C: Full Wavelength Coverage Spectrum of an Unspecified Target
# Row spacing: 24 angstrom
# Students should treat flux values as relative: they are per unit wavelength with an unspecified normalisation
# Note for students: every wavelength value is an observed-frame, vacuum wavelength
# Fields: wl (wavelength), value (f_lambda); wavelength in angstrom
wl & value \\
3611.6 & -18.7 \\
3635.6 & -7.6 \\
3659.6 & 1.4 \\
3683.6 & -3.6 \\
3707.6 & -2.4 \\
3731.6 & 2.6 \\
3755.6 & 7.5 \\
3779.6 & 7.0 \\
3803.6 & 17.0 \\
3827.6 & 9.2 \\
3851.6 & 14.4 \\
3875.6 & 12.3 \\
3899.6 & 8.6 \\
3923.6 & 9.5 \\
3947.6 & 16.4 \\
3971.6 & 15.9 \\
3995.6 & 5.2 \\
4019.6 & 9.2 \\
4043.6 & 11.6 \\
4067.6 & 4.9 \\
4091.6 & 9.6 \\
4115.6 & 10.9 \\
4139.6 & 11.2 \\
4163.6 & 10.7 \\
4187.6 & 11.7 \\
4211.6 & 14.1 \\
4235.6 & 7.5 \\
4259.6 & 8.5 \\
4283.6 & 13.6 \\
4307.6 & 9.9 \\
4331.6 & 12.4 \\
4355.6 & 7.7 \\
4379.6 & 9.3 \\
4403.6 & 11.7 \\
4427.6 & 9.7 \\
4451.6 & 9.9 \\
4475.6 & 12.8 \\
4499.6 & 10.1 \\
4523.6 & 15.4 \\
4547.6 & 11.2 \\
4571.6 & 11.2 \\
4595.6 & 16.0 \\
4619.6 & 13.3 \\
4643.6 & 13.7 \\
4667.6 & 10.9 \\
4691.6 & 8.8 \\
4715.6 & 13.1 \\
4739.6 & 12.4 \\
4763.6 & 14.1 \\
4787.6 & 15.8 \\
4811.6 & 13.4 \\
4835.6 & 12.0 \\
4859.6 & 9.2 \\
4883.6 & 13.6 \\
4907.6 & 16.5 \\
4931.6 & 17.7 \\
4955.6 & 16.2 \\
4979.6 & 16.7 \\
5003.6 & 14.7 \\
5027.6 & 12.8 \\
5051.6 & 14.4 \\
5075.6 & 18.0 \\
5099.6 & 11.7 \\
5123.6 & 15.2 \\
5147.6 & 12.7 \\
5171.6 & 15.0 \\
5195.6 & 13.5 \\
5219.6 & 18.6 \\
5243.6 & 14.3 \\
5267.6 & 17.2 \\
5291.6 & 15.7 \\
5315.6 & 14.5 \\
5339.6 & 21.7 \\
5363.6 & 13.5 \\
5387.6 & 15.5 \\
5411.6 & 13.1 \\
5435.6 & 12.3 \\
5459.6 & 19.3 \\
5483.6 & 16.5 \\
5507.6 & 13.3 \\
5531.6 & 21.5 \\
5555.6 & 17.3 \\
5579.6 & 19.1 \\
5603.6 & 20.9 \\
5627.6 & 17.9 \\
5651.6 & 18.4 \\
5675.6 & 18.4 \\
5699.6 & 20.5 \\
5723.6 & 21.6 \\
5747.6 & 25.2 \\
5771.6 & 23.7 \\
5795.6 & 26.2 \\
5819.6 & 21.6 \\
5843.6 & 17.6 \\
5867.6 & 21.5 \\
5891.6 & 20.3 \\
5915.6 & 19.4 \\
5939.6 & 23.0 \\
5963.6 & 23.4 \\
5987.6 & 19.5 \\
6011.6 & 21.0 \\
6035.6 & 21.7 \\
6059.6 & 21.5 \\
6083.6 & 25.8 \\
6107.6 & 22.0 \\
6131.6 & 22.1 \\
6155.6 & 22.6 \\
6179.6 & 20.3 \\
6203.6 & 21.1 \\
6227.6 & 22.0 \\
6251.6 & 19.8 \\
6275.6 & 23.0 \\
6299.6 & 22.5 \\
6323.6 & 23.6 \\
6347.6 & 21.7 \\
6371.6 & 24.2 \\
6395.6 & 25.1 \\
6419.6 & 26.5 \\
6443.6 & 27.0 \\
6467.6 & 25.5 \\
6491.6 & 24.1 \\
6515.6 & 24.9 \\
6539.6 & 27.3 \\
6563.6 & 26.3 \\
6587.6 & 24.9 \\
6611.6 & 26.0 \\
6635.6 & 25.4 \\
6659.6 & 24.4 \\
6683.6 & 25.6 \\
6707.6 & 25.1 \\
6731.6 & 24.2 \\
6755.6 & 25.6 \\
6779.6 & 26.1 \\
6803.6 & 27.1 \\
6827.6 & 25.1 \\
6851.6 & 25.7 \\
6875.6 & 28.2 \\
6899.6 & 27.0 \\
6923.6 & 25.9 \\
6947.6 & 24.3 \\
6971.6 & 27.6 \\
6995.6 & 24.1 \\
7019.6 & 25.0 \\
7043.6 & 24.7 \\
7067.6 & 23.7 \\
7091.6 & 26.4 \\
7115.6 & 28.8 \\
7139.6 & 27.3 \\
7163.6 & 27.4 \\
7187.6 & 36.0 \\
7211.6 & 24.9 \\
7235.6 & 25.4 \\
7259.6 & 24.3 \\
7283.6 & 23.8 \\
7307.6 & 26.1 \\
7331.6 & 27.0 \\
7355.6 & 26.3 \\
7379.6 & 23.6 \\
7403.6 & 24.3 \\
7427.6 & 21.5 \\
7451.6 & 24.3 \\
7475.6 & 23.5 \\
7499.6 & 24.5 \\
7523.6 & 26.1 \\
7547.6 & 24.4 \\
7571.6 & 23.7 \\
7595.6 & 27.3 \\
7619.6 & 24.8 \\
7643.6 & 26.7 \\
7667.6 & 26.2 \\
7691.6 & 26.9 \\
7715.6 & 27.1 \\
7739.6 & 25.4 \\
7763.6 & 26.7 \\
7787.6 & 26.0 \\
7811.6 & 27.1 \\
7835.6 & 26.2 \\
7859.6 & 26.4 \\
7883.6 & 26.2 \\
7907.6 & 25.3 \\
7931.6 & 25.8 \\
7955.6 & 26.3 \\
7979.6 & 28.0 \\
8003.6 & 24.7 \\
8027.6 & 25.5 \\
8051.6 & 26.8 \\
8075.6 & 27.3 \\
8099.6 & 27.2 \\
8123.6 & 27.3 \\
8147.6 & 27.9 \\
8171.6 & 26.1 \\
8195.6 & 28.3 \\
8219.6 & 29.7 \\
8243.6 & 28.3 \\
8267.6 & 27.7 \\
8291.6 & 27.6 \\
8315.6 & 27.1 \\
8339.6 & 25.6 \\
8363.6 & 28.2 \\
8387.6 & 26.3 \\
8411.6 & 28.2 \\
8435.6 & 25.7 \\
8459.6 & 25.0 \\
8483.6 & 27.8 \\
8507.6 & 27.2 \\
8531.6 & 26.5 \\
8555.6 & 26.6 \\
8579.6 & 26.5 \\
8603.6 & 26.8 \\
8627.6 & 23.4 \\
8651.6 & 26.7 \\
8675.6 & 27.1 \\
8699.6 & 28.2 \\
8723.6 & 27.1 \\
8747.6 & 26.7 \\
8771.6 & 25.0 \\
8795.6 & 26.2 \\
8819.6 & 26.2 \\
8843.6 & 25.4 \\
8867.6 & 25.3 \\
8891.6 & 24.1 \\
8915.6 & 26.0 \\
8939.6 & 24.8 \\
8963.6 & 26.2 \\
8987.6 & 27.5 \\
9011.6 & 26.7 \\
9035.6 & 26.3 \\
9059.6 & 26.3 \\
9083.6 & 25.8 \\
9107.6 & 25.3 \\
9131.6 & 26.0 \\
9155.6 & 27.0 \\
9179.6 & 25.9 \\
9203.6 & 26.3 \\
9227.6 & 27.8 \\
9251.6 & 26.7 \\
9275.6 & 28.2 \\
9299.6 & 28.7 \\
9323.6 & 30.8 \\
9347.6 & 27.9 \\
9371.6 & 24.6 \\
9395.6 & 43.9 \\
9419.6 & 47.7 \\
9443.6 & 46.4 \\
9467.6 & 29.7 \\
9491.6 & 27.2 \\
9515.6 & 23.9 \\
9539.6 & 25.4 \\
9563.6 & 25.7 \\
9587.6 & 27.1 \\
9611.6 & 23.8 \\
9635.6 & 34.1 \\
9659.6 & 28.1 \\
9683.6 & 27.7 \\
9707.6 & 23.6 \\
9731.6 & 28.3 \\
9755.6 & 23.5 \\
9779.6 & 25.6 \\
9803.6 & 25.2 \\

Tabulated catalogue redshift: 0.433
